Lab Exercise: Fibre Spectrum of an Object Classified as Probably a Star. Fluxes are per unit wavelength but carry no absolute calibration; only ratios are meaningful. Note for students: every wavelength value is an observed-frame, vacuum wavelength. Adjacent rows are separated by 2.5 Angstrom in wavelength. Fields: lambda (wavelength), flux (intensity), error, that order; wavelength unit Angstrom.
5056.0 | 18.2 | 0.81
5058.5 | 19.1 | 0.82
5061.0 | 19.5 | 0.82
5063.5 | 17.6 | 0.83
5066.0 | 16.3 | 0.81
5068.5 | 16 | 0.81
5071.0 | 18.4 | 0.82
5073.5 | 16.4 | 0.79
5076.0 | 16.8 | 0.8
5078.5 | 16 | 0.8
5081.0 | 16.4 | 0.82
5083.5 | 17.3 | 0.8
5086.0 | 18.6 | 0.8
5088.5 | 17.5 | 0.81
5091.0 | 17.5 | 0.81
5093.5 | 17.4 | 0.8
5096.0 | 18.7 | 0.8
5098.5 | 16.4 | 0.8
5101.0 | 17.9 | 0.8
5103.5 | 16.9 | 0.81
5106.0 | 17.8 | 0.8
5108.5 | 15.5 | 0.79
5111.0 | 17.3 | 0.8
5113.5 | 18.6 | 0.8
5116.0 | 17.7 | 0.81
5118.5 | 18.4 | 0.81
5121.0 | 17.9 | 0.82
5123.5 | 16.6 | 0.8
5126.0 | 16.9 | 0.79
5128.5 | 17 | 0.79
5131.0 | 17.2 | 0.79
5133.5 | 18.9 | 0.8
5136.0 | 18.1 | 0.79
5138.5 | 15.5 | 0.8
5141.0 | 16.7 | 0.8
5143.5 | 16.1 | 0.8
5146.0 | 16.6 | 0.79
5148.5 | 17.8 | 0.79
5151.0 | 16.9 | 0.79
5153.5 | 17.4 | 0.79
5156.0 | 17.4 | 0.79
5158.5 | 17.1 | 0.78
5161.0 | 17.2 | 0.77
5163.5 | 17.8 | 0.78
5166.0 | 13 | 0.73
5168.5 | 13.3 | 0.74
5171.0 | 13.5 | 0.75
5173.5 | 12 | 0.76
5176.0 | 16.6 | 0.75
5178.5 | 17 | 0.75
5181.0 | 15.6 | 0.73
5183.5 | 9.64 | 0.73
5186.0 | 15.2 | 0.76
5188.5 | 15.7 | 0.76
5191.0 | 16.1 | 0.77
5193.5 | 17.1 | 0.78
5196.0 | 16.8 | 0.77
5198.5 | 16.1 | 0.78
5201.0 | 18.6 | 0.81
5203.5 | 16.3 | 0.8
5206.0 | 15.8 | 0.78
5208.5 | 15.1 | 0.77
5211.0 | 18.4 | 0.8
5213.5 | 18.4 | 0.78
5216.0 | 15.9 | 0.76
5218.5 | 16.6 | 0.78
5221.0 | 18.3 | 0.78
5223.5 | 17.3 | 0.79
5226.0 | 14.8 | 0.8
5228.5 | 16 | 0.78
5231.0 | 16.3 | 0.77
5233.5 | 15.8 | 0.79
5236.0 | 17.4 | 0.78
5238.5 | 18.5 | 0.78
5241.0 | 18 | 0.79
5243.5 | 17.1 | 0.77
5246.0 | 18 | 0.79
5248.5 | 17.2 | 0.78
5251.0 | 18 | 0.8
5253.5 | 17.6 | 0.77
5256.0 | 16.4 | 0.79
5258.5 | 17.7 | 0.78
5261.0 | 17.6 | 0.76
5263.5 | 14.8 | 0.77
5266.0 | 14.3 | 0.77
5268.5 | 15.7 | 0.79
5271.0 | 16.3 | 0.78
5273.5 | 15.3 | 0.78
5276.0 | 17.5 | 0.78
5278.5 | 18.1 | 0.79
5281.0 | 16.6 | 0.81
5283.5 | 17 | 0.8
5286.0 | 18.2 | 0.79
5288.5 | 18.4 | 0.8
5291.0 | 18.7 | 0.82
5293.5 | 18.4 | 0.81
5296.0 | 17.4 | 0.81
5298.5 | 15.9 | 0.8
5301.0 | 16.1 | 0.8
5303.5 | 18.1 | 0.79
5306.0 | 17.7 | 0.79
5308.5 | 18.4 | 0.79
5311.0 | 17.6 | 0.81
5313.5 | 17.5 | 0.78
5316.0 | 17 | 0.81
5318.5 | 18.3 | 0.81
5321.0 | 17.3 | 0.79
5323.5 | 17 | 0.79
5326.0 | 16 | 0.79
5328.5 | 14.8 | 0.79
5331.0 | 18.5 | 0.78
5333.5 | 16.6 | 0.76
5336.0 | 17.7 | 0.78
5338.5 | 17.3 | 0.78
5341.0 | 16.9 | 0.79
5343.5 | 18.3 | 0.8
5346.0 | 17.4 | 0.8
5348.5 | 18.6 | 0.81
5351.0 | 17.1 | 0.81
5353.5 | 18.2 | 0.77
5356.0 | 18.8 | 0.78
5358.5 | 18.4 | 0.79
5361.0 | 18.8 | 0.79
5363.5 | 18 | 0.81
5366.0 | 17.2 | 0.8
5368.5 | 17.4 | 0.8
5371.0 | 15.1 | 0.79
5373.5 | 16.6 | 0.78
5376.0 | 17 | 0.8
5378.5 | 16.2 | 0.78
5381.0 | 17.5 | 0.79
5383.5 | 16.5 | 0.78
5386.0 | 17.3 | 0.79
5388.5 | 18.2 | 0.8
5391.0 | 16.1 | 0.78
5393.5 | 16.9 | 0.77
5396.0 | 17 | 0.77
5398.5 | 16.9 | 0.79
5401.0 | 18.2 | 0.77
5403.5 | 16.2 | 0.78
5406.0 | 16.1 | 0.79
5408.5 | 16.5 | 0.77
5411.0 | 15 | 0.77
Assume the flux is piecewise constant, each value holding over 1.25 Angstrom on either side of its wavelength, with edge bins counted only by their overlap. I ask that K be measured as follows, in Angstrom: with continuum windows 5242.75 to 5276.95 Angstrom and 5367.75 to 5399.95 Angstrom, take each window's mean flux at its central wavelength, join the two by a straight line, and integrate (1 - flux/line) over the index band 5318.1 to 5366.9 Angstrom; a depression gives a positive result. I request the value -2.3 Angstrom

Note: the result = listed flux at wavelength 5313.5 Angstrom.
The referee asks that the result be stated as 17.5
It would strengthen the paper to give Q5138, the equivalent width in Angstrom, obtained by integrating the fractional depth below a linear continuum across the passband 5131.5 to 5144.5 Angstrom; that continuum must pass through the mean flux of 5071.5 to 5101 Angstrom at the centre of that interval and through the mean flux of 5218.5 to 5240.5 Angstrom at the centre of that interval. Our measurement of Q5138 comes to 0.0 Angstrom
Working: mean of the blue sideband 17.2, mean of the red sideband 16.8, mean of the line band 17.1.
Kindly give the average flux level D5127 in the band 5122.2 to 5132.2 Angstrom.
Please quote 16.9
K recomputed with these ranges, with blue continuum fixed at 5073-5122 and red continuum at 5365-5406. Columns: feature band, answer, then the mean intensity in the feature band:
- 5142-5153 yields 0.2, 16.9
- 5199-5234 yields 1.0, 16.7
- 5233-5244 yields -0.2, 17.5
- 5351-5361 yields -0.8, 18.3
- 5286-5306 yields -0.7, 17.6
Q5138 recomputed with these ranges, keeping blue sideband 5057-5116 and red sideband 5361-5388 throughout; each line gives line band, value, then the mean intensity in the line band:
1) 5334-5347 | -0.3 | 17.5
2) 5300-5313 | -0.4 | 17.6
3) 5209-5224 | -0.1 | 17.4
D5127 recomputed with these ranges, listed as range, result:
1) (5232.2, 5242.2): 17.4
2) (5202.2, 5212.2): 16.4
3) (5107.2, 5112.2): 16.4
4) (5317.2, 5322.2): 17.8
